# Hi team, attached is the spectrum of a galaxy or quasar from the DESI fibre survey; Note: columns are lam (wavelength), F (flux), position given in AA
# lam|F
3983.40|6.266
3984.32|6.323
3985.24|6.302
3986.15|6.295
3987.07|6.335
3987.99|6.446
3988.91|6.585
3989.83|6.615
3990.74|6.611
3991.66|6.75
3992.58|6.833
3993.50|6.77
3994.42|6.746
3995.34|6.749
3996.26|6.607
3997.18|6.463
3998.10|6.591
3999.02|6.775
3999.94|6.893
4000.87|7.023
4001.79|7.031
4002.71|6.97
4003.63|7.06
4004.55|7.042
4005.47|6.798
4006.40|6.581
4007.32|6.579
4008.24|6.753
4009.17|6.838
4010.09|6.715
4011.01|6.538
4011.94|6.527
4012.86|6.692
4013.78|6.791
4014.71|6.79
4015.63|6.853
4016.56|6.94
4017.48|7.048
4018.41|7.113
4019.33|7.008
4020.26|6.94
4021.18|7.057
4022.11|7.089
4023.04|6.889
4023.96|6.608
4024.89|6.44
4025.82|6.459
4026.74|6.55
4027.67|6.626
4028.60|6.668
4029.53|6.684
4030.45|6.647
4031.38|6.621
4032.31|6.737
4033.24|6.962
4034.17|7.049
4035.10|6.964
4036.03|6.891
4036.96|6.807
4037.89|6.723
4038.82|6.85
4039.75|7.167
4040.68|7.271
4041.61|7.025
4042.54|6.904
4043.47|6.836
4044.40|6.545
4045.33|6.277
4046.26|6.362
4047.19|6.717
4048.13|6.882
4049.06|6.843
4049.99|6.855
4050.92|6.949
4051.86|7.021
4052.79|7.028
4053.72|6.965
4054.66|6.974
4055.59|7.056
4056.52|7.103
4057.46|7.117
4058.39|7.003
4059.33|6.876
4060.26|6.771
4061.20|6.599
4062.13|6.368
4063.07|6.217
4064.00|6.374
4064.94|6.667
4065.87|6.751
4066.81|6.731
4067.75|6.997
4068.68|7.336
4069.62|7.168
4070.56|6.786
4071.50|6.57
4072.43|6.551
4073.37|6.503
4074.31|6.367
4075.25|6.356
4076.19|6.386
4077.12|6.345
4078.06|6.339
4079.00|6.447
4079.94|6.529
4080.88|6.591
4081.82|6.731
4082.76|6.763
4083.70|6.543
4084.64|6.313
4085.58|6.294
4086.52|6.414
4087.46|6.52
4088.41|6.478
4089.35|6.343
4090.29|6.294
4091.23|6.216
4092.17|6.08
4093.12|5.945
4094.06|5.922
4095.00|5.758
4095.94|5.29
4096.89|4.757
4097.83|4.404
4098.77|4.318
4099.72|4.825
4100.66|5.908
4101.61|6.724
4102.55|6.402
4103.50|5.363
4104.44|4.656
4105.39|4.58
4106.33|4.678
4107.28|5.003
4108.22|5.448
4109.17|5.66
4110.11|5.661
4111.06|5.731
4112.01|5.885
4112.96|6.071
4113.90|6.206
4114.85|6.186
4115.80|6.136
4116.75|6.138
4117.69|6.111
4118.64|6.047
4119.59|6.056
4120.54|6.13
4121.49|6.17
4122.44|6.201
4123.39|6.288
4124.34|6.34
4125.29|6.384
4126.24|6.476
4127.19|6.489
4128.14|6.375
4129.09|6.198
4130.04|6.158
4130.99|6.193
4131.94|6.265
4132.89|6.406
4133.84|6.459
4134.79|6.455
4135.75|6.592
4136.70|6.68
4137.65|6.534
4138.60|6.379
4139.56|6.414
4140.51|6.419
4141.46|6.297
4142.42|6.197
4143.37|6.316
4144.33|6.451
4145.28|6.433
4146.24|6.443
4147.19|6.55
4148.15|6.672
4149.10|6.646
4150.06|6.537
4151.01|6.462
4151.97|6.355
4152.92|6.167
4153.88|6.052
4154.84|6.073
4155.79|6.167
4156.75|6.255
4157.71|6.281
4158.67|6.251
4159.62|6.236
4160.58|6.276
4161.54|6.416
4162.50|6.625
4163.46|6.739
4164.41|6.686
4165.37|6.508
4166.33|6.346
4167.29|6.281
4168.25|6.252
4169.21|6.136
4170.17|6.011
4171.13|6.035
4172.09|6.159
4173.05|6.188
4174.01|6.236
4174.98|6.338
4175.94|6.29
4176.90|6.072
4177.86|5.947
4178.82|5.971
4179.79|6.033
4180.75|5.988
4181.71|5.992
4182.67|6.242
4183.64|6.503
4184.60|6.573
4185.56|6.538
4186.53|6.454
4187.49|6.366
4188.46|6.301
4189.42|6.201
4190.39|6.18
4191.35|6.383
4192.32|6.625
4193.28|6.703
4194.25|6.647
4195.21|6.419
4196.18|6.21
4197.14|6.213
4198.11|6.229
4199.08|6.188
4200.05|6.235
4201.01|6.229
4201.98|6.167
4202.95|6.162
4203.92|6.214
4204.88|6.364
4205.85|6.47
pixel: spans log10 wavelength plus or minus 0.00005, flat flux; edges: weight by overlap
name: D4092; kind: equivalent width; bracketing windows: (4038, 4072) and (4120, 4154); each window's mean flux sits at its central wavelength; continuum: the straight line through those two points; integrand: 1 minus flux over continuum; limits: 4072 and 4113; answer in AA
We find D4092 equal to 4.4 AA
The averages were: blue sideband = 6.83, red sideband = 6.38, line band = 5.91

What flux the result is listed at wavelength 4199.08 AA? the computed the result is 6.188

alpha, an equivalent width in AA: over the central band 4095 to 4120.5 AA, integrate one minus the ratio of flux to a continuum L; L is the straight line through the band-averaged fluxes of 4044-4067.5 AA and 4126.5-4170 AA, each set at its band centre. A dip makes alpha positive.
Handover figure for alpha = 3.8 AA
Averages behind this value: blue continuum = 6.76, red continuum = 6.38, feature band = 5.56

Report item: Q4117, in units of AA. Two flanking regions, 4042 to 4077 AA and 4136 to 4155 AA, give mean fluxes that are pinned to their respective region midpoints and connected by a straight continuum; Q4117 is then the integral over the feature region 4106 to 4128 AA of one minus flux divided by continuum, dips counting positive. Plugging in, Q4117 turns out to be 1.8 AA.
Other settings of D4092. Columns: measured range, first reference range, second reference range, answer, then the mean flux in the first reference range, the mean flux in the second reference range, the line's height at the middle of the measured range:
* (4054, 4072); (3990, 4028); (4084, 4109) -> -2.2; 6.78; 5.66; 6.09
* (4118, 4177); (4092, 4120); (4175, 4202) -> -3.9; 5.59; 6.29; 5.94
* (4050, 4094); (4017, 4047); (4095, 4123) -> -3.1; 6.81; 5.62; 6.19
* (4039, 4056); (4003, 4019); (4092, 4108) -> -1.8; 6.81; 5.32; 6.2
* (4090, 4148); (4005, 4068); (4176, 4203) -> 4.7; 6.79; 6.28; 6.52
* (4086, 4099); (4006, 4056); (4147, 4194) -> 1.6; 6.81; 6.31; 6.59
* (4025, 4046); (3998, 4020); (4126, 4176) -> -0.1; 6.83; 6.36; 6.75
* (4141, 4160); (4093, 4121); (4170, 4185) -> -1.3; 5.6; 6.16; 5.95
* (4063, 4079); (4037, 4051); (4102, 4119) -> -0.7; 6.81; 5.67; 6.35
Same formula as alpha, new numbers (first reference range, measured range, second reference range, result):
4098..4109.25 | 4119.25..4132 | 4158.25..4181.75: -1.6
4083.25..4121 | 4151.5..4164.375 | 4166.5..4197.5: -0.4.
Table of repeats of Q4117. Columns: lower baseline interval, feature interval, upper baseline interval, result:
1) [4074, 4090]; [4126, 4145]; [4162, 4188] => -0.1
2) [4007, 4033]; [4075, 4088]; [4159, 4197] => 0.2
